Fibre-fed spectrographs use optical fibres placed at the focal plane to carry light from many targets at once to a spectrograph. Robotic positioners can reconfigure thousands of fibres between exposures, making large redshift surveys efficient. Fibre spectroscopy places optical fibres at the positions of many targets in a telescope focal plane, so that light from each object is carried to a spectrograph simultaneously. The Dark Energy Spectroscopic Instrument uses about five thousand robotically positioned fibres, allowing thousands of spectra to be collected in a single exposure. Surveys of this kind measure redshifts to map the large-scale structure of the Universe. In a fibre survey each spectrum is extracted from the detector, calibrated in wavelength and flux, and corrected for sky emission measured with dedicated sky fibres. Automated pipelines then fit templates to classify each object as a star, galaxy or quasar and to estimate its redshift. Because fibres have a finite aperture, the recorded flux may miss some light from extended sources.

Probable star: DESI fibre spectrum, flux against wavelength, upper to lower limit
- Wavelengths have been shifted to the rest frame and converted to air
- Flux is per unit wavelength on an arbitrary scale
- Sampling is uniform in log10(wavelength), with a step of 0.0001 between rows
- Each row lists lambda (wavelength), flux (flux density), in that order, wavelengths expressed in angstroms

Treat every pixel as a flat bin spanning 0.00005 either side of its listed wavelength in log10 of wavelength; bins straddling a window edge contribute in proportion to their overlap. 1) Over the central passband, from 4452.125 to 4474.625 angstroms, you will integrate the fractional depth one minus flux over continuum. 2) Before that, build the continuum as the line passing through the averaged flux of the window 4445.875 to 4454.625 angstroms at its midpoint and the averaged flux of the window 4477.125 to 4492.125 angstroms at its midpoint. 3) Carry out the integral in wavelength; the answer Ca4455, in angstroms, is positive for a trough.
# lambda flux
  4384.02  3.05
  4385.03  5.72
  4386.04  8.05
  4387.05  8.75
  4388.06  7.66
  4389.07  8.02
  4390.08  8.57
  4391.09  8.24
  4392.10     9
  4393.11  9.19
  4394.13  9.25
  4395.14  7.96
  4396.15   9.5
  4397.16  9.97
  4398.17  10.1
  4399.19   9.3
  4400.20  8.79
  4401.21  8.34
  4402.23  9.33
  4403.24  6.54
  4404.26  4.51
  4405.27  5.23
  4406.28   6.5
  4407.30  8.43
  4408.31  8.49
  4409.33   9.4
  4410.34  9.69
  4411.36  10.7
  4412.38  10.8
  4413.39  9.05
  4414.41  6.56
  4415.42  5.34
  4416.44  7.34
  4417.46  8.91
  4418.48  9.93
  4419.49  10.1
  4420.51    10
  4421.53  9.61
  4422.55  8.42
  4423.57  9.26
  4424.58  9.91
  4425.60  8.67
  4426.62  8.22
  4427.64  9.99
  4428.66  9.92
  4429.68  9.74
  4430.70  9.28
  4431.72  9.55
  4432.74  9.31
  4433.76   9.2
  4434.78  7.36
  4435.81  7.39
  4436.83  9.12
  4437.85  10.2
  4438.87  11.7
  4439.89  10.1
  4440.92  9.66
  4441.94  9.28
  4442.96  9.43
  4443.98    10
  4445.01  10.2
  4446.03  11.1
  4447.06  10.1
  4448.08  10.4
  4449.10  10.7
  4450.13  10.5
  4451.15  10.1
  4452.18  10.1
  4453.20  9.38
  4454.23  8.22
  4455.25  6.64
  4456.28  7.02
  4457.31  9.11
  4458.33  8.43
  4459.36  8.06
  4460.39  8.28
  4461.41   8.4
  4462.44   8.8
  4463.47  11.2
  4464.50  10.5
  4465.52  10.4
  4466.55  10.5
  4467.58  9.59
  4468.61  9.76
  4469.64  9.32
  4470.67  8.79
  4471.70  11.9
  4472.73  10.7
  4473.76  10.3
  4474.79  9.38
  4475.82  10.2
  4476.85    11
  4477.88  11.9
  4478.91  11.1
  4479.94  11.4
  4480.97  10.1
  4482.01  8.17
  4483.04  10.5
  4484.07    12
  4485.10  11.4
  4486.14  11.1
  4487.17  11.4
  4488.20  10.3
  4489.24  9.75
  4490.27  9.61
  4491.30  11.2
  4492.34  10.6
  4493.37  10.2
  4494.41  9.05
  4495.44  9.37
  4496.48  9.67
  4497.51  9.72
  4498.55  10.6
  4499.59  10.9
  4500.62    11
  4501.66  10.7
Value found 2.2 angstroms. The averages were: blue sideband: 10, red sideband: 10.7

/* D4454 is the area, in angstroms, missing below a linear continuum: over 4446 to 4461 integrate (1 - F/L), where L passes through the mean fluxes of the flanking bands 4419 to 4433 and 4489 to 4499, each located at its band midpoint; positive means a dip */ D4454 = 0.8 angstroms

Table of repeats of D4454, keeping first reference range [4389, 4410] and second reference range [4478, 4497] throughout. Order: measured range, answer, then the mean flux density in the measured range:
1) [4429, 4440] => -0.2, 9.34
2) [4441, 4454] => -0.8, 10.1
